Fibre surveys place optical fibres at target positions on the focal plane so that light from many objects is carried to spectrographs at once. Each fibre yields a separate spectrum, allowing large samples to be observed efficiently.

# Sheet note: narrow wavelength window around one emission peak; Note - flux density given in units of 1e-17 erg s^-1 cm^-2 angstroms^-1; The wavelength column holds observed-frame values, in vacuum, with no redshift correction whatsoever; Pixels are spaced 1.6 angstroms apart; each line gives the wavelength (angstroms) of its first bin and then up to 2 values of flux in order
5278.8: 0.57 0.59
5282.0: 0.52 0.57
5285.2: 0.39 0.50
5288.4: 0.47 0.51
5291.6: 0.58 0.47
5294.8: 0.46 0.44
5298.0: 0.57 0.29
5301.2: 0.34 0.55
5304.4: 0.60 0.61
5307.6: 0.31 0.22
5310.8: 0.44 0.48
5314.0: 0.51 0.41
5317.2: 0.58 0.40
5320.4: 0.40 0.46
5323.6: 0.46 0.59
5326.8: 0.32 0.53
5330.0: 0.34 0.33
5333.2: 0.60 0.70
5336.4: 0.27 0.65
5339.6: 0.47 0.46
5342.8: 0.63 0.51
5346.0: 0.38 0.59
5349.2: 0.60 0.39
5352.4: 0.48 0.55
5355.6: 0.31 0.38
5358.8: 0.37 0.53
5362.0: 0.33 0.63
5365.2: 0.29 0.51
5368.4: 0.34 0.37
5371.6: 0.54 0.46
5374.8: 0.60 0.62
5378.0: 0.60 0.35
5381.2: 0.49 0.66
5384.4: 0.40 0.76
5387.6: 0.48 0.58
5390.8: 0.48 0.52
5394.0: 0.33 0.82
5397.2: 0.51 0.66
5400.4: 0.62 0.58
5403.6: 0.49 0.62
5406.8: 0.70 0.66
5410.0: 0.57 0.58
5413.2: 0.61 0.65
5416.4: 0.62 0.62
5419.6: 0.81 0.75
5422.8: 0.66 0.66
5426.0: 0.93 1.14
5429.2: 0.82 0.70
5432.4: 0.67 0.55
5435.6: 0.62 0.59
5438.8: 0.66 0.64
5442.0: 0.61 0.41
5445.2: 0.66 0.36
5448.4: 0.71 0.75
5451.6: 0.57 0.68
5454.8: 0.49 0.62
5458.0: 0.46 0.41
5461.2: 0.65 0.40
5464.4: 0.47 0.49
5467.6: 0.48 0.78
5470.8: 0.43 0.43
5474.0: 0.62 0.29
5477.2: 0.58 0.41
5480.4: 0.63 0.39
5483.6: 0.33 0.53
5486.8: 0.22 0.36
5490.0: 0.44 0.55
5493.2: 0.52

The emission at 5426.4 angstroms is C III] 1909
